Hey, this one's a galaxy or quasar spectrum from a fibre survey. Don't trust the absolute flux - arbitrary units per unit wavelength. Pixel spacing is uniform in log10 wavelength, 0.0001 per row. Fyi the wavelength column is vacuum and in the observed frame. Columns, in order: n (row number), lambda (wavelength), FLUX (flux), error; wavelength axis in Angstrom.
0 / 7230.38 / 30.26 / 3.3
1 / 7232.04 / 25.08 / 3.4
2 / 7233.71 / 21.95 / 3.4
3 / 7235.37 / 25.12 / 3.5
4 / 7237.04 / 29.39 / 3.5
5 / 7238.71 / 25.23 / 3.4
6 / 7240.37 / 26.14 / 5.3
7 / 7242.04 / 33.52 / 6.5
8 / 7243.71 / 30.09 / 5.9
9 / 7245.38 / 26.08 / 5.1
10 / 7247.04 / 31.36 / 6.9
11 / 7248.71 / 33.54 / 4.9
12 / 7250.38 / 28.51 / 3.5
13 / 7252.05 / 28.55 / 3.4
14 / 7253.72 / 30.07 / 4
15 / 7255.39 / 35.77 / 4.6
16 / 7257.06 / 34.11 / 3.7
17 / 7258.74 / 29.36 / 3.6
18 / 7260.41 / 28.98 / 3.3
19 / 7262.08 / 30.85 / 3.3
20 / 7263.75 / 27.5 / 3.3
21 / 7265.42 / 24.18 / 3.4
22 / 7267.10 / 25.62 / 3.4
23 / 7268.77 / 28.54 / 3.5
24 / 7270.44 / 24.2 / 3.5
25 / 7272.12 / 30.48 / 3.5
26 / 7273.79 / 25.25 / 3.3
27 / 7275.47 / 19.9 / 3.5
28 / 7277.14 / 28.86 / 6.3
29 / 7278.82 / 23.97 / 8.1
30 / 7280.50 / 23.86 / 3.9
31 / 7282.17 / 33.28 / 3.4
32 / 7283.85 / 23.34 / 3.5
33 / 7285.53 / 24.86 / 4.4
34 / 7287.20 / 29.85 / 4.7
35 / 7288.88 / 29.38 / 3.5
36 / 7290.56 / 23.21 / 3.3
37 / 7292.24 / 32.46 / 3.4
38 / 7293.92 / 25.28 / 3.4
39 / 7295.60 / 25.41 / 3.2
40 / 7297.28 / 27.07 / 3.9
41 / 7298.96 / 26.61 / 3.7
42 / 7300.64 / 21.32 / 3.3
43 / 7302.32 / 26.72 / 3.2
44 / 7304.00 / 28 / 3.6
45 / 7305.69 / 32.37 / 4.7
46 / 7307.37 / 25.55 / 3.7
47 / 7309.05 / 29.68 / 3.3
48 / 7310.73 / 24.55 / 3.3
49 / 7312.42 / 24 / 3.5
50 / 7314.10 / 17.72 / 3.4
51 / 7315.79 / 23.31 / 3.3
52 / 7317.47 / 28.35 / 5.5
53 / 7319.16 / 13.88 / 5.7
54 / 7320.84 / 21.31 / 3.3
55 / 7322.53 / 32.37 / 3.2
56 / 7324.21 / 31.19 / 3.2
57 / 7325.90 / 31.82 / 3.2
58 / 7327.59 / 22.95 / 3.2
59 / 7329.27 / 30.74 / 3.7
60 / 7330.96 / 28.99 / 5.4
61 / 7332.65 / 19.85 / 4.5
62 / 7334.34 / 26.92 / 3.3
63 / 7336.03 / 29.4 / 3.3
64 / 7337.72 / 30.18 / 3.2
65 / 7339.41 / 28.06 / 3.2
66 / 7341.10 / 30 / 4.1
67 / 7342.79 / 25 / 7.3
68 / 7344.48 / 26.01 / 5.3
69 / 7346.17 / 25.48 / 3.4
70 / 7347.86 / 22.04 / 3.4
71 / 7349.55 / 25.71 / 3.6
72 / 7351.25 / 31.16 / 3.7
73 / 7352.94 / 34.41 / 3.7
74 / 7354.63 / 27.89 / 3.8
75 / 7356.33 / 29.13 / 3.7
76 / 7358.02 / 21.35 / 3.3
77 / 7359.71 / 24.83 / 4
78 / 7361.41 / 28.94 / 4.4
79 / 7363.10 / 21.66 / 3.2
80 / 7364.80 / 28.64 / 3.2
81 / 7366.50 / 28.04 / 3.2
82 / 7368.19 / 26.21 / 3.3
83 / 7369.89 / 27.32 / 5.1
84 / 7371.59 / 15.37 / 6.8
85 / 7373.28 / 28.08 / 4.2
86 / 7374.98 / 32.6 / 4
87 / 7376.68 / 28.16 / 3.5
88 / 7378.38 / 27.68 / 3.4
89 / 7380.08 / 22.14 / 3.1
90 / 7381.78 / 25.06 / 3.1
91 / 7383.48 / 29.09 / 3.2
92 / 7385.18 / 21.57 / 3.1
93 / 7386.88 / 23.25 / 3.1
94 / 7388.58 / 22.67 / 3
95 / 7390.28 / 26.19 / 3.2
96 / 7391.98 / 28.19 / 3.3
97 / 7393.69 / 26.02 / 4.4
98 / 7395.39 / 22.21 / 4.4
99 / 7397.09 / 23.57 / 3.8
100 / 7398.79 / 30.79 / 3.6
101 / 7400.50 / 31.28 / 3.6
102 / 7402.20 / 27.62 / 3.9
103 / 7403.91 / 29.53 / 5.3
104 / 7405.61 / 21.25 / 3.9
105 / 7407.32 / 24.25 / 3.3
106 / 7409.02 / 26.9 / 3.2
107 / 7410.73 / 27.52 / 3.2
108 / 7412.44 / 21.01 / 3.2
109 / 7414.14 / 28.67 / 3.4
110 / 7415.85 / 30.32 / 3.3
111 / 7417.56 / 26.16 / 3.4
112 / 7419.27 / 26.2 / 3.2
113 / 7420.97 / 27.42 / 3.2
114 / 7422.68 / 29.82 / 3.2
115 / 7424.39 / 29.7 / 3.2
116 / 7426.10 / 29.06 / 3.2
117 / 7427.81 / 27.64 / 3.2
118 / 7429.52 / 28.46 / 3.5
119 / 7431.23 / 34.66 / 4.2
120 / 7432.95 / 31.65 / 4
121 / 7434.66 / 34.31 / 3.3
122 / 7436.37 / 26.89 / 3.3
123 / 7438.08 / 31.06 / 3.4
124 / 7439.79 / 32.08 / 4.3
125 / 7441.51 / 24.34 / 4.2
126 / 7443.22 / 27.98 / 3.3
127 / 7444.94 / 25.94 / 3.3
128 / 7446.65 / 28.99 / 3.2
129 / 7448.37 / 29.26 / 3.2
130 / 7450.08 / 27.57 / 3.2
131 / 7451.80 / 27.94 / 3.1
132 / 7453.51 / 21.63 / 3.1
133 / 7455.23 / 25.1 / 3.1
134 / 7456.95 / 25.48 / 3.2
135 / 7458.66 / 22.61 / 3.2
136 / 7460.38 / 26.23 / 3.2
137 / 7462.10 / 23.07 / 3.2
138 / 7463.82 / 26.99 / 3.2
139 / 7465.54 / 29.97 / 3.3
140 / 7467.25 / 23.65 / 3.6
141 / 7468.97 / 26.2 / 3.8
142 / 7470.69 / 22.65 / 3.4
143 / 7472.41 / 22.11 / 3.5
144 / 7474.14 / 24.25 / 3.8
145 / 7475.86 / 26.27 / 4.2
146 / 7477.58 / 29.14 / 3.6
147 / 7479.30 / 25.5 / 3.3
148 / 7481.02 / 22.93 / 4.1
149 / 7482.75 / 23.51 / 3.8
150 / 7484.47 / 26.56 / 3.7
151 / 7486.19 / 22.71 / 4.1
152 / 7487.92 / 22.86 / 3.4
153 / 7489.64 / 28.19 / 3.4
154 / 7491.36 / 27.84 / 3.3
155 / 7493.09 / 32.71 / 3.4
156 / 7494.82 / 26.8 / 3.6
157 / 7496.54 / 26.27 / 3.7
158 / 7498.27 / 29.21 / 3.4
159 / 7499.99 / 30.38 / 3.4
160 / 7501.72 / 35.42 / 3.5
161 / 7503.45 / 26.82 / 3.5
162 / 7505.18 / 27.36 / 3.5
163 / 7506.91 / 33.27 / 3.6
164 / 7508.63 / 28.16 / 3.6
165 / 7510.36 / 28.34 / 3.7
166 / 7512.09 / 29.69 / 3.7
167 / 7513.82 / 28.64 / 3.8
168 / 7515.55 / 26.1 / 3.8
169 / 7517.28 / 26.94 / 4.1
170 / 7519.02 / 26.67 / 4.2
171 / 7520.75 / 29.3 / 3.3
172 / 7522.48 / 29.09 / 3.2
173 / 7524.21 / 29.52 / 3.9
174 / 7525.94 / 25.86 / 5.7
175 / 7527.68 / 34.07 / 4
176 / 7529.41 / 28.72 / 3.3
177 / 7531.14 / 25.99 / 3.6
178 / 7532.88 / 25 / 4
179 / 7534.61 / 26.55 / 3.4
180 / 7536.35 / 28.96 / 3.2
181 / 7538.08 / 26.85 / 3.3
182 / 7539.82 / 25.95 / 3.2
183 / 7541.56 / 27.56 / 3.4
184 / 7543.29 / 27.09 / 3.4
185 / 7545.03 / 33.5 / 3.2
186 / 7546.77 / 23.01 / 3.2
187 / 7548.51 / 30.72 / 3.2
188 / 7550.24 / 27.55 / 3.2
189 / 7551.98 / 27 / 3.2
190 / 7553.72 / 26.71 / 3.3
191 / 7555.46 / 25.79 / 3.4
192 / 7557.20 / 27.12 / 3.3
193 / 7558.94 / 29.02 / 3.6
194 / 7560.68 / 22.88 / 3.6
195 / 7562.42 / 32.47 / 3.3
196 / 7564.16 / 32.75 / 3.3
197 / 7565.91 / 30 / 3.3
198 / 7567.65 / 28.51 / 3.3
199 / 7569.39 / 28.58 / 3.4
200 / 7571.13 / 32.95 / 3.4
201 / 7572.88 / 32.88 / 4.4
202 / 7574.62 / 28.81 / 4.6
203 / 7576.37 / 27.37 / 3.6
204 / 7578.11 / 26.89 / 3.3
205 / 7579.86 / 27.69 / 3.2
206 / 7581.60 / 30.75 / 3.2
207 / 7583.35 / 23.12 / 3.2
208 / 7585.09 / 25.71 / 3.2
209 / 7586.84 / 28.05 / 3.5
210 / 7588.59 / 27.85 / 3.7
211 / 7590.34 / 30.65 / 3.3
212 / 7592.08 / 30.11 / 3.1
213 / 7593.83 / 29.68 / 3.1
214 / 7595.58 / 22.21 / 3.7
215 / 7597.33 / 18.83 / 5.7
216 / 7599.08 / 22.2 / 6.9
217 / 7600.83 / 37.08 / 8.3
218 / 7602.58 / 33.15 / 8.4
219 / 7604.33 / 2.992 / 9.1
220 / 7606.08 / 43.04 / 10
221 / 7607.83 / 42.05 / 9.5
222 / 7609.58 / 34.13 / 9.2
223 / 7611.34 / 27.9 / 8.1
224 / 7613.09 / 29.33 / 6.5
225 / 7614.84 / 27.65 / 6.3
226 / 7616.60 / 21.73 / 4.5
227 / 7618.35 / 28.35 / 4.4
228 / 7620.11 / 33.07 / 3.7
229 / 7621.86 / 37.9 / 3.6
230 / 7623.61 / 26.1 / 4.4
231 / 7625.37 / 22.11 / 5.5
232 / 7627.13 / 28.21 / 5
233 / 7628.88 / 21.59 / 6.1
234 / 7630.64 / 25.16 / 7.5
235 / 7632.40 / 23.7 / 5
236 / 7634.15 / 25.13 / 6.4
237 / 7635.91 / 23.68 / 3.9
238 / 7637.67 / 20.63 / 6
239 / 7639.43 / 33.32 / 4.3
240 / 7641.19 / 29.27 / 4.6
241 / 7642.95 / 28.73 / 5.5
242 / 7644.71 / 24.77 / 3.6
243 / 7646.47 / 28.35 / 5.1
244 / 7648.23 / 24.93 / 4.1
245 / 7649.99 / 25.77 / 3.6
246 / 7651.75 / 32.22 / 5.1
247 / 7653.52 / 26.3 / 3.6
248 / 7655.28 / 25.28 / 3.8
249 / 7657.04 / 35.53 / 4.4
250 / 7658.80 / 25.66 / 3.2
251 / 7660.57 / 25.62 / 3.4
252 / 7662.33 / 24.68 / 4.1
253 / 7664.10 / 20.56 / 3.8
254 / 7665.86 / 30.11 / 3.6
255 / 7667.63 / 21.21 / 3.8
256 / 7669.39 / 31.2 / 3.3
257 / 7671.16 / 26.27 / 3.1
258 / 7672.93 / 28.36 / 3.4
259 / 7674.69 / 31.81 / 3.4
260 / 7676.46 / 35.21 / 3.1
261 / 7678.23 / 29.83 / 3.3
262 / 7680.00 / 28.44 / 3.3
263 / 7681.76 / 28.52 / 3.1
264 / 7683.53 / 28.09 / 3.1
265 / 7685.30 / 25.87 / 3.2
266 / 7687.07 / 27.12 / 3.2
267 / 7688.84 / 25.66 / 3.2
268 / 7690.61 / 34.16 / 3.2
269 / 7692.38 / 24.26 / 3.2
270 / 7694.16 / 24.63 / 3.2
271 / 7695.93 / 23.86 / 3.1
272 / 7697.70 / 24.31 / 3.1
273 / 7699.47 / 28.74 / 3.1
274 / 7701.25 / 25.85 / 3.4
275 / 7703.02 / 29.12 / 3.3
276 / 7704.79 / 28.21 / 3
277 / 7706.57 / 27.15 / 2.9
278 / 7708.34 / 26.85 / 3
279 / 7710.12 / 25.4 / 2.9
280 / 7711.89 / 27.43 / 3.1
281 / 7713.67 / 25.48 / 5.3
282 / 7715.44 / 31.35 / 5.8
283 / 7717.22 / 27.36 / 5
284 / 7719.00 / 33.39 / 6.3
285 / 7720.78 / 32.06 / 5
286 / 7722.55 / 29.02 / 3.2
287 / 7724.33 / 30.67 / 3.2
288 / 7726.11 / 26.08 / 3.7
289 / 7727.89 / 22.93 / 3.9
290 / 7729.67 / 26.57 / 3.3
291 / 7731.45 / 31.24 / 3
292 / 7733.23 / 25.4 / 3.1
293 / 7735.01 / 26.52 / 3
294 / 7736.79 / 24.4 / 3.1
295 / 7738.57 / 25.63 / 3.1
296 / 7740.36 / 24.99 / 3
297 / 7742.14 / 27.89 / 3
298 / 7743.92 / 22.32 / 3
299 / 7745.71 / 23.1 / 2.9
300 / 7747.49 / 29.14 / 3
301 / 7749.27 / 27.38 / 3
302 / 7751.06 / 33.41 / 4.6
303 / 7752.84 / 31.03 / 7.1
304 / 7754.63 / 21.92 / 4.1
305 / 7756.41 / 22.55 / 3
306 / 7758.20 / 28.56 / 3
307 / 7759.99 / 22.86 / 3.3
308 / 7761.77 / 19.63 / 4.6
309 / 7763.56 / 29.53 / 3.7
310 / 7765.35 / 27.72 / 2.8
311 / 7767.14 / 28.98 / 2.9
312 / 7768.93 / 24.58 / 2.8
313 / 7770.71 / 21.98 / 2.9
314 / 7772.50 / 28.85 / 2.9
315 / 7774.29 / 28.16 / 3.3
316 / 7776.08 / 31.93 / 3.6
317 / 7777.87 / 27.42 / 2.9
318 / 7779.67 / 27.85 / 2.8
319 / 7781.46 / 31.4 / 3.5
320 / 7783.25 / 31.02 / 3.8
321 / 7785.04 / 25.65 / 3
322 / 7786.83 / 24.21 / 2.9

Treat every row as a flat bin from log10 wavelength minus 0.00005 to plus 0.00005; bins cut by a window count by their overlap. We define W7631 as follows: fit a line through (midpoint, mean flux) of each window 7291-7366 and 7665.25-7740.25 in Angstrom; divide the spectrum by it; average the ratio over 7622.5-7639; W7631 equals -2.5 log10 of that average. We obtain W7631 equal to 0.126 mag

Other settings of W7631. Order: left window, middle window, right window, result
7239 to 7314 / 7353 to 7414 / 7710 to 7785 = 0.06 mag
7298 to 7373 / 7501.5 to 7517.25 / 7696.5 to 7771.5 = -0.09 mag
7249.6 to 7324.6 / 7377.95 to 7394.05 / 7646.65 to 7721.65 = 0.08 mag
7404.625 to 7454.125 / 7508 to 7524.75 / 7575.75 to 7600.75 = -0.03 mag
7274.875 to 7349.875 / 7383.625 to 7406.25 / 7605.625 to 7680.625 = 0.04 mag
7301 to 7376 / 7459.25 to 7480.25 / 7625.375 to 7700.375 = 0.05 mag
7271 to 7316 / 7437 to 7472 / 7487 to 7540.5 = 0.05 mag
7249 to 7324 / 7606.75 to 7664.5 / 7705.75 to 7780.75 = -0.03 mag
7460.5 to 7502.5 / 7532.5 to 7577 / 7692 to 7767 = -0.07 mag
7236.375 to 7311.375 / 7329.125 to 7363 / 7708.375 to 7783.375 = 0.03 mag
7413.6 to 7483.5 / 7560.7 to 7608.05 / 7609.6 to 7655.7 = -0.05 mag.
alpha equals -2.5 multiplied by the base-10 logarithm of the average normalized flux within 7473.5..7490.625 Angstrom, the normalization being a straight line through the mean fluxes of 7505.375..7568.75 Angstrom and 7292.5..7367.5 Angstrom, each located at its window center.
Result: 0.10 mag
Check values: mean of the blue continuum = 26.5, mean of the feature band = 25.2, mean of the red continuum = 28.2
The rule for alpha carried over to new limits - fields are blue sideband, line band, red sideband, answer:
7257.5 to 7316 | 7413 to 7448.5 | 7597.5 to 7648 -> -0.08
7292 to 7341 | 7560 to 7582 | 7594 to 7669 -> -0.09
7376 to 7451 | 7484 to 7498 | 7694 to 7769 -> 0.02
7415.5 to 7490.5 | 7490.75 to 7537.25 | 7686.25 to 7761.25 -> -0.07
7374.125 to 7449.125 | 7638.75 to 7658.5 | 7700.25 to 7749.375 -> -0.05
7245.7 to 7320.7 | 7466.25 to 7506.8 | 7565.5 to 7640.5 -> 0.04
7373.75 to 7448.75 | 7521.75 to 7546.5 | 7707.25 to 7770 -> -0.03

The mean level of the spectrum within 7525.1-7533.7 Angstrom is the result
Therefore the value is 27.9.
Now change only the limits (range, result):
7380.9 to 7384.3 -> 27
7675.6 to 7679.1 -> 32.5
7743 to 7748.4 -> 24.9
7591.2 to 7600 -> 24.7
